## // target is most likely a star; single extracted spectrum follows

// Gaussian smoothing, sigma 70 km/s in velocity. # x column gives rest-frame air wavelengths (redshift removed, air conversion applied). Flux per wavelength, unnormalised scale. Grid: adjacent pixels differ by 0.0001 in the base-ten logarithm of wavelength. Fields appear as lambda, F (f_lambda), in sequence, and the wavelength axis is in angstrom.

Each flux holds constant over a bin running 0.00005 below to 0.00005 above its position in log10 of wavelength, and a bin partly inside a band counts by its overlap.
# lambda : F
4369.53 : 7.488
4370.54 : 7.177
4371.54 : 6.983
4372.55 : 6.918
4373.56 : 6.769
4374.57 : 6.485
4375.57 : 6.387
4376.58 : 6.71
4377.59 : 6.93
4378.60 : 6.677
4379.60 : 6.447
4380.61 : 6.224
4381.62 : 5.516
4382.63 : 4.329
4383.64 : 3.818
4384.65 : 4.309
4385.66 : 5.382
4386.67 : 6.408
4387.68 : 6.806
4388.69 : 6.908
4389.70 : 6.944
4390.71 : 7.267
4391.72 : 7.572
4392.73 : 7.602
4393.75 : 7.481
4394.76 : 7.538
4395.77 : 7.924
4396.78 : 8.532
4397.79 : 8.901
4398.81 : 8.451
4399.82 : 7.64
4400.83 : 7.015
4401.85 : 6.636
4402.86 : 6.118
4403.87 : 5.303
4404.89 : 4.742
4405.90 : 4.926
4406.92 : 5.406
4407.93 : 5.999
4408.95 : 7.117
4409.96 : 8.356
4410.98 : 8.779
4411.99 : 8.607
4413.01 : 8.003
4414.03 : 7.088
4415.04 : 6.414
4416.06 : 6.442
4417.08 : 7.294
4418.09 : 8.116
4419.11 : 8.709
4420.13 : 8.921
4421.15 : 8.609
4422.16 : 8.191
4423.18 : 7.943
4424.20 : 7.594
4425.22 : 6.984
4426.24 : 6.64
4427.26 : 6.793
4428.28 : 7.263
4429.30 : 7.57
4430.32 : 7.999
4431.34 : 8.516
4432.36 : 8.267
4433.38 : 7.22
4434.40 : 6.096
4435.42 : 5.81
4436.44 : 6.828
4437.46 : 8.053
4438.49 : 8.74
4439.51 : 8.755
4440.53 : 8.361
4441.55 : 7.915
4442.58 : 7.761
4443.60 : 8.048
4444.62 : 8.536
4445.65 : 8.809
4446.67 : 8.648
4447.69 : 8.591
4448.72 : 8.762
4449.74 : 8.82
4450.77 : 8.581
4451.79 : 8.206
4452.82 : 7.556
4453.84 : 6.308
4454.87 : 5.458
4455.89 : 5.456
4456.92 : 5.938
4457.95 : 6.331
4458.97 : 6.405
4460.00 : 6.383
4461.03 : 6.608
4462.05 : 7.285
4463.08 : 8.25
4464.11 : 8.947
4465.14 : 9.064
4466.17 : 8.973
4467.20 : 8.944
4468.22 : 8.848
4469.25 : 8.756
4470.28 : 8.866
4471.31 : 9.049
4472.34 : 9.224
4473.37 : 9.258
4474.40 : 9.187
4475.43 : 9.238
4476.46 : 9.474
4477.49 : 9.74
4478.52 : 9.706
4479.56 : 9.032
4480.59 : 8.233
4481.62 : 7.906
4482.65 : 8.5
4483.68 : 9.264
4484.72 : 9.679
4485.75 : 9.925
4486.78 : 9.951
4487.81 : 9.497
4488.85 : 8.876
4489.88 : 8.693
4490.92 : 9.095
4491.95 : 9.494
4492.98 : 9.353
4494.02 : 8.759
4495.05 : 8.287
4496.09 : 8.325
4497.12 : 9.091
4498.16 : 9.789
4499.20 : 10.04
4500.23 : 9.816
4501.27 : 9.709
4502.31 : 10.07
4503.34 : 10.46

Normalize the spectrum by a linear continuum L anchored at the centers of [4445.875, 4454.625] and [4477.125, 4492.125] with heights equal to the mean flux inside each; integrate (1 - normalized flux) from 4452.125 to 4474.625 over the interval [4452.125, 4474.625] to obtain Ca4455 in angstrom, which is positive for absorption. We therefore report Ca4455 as 2.1 angstrom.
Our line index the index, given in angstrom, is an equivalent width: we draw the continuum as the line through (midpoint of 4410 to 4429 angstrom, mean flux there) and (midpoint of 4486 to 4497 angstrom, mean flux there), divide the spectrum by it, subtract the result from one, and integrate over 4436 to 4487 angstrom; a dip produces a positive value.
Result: 1.2 angstrom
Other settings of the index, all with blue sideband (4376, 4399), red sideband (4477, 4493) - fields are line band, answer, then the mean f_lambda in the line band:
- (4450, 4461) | 2.23 angstrom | 6.71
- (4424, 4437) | 1.00 angstrom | 7.19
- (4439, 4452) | -0.44 angstrom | 8.45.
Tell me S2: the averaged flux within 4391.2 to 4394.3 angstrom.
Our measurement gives 7.54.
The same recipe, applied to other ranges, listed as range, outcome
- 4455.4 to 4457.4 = 5.68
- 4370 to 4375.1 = 6.87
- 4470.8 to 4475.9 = 9.19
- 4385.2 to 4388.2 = 6.22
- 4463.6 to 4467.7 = 8.97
